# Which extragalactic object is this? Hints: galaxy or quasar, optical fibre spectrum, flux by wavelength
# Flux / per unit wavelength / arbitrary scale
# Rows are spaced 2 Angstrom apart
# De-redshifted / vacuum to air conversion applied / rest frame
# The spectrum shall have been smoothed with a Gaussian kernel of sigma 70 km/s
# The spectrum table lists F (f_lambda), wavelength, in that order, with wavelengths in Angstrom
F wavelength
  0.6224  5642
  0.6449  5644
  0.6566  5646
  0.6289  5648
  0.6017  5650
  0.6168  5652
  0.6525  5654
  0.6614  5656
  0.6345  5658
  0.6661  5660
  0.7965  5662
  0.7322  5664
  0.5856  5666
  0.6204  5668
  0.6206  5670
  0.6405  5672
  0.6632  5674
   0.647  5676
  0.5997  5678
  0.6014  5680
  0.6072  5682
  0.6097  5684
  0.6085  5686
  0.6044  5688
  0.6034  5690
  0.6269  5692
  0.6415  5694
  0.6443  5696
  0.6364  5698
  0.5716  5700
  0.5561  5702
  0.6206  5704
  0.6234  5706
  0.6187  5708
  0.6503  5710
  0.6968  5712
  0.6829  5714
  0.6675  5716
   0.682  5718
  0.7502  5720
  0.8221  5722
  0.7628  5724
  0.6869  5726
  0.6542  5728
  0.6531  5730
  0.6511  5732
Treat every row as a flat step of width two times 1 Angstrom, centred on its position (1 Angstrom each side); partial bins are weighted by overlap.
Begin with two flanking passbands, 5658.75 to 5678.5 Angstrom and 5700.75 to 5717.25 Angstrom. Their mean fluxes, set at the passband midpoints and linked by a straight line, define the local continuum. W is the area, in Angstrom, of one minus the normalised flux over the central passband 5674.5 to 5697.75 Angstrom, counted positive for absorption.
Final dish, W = 1.1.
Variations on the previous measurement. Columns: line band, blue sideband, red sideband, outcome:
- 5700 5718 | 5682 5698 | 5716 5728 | 1.2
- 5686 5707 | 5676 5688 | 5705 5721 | 0.8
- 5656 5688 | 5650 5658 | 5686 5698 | -0.5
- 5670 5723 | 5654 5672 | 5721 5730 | 4.1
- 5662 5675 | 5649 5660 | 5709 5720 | -0.2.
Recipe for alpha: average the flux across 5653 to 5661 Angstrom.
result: 0.654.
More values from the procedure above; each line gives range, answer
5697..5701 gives 0.604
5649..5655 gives 0.624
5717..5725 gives 0.754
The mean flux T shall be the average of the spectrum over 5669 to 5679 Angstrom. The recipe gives 0.634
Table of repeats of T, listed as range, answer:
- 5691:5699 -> 0.637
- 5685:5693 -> 0.611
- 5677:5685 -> 0.605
